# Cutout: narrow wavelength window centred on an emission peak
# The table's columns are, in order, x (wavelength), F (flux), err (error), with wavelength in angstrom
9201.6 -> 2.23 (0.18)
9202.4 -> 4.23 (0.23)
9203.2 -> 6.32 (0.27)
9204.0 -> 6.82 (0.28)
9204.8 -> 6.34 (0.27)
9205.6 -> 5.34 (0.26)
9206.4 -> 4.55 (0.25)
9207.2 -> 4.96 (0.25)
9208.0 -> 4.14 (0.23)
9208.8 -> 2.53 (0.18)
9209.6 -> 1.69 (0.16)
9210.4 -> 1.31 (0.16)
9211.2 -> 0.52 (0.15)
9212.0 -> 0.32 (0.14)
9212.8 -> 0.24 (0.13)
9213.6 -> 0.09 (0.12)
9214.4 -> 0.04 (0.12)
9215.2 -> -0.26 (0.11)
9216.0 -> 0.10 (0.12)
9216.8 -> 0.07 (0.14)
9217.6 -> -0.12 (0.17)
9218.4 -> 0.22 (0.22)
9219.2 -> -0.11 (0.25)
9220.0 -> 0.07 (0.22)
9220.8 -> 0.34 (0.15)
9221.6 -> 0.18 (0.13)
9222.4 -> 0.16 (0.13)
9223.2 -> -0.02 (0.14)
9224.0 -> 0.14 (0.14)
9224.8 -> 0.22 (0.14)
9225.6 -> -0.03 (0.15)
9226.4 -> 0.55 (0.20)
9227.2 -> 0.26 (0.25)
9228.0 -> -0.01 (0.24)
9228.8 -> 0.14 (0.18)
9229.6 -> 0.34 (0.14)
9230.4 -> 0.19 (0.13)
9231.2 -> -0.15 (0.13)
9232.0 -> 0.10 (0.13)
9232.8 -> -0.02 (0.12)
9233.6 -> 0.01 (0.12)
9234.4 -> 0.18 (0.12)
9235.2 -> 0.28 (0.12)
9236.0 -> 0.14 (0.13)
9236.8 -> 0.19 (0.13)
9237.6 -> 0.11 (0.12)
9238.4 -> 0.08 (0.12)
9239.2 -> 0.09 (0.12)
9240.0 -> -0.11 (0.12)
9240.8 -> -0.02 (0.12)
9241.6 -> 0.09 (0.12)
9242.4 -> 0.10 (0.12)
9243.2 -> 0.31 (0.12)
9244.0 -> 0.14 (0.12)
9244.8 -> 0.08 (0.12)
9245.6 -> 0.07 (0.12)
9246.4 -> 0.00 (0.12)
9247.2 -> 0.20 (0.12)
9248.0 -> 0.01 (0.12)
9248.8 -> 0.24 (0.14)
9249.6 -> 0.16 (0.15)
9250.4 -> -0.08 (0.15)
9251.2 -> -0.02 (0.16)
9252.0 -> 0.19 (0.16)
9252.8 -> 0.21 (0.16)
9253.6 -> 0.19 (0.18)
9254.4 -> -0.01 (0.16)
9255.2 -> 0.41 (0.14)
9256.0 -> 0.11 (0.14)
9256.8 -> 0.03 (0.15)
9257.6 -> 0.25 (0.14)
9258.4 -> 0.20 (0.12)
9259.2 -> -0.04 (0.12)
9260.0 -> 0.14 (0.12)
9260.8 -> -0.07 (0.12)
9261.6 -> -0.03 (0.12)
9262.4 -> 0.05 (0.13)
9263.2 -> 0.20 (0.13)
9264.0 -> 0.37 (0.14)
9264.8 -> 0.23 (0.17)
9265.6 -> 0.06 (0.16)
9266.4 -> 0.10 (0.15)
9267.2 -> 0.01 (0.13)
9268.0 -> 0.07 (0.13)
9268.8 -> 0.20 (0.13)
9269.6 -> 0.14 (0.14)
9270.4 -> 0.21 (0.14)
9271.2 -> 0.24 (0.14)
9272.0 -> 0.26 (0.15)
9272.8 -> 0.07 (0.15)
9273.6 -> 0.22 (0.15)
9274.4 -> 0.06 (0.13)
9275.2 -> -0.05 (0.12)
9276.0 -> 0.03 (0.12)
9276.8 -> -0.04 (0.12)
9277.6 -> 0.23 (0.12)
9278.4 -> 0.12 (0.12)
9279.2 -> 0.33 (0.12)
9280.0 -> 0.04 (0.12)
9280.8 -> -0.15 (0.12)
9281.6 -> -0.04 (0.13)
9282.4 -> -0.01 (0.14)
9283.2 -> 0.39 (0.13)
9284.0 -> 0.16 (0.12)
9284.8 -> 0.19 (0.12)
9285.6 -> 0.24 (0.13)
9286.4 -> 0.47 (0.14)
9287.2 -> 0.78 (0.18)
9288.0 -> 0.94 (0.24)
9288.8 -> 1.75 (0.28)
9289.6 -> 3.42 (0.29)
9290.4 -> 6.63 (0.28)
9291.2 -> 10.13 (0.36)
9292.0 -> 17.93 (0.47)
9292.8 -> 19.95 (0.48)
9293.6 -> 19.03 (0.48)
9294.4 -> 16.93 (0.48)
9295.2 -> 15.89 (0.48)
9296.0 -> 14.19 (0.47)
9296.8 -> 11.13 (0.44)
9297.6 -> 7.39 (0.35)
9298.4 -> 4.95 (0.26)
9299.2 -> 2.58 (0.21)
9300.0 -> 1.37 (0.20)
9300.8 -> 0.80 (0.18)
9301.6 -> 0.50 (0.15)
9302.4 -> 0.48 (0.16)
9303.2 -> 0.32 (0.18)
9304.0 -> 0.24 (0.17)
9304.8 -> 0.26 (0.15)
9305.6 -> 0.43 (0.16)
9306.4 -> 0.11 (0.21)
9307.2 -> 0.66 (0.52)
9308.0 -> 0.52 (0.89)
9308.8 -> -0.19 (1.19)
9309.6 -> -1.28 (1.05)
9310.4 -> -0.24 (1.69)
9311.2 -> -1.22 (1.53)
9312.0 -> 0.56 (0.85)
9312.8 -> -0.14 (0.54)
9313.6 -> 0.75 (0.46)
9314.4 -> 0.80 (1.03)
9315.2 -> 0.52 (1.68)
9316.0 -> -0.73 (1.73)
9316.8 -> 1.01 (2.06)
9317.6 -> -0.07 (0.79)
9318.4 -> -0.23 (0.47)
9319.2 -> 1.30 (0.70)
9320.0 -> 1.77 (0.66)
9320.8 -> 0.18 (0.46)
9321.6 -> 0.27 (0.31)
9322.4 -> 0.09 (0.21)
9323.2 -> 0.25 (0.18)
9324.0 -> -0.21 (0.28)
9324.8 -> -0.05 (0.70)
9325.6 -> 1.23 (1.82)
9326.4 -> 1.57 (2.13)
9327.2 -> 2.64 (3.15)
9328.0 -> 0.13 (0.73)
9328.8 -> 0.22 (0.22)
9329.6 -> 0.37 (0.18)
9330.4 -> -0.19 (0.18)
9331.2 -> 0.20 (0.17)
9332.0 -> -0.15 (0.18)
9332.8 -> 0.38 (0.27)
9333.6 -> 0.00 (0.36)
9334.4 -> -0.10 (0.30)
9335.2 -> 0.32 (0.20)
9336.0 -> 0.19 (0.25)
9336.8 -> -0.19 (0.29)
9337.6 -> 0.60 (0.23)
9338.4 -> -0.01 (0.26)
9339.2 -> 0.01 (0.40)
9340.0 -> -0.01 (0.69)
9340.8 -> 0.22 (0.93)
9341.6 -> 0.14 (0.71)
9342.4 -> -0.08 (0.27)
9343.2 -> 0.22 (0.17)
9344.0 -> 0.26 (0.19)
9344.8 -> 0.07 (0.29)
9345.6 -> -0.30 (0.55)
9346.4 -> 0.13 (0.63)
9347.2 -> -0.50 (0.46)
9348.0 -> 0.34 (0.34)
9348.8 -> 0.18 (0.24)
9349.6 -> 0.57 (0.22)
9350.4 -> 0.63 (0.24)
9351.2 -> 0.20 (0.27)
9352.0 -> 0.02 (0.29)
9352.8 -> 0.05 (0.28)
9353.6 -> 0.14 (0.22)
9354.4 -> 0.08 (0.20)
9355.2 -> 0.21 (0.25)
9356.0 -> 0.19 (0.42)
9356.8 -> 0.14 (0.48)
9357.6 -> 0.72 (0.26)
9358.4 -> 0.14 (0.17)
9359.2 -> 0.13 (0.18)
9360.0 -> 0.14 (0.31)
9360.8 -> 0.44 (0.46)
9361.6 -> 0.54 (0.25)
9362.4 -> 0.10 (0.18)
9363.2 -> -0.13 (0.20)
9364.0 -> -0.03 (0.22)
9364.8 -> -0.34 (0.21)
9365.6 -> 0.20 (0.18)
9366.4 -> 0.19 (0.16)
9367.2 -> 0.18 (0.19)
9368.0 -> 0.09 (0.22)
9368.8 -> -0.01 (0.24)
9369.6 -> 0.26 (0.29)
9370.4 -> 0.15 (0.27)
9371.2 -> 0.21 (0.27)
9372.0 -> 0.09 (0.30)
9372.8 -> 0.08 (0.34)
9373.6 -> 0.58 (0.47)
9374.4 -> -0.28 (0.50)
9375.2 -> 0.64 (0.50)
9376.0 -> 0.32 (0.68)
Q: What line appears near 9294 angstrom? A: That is [O III]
